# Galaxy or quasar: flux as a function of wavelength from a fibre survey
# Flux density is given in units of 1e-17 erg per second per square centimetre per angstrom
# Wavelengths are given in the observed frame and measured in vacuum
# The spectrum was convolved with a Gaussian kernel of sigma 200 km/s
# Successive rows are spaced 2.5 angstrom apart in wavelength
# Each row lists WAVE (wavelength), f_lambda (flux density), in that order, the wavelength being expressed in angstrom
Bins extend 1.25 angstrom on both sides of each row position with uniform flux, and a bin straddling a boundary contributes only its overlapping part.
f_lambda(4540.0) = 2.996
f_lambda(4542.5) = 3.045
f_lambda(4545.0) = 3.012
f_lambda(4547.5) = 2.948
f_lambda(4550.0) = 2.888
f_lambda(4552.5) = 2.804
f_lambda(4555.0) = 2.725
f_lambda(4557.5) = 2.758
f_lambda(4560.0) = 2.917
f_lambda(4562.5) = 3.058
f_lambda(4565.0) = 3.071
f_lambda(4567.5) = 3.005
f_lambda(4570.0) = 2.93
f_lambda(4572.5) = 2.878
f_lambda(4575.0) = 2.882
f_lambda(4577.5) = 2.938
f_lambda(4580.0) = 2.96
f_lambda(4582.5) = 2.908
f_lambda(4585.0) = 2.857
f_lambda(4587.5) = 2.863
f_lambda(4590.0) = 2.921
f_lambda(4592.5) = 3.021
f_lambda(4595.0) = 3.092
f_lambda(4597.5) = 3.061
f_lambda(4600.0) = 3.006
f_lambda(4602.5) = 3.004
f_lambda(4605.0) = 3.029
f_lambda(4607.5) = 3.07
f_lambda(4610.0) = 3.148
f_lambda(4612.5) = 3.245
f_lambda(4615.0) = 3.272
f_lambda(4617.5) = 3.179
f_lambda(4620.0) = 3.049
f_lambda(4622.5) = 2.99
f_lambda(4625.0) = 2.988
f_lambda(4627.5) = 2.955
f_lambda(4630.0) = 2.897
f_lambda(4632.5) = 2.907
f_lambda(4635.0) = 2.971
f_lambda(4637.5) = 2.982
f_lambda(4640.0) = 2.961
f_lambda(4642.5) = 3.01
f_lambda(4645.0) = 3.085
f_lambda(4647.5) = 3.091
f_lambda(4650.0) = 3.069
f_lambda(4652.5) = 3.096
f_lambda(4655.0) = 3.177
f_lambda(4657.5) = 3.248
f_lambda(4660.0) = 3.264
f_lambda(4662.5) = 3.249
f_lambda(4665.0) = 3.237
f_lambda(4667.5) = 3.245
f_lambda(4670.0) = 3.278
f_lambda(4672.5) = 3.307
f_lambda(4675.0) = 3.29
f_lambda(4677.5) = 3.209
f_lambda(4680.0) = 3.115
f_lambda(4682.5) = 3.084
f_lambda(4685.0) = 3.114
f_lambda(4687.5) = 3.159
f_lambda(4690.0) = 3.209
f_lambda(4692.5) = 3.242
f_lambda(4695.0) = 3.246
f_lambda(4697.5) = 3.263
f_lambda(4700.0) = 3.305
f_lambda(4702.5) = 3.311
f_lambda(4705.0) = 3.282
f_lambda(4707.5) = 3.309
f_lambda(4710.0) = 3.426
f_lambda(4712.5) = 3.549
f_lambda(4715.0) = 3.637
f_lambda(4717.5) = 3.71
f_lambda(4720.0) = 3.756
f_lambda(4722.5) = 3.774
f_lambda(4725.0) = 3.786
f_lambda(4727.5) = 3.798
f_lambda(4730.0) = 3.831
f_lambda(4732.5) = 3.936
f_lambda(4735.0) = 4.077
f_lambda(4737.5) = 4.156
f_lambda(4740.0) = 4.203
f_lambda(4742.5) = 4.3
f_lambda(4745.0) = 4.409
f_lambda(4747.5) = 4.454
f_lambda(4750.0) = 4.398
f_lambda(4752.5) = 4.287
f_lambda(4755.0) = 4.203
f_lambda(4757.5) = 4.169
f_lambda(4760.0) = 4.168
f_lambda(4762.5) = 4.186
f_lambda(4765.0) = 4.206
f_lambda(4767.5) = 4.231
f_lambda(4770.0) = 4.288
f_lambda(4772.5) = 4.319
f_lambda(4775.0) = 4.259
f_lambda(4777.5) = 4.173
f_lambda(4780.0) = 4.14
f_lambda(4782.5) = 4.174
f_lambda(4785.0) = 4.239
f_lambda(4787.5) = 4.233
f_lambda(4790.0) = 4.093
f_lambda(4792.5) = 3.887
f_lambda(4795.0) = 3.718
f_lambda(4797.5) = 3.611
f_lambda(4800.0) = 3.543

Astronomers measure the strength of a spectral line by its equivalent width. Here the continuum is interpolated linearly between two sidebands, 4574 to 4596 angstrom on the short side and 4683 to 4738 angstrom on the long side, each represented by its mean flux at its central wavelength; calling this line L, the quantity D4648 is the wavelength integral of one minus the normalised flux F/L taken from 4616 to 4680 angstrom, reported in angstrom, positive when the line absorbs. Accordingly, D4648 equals 2.4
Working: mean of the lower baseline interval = 2.94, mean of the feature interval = 3.11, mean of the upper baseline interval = 3.53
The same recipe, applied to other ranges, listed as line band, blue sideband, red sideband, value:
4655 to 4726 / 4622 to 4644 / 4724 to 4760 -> 4.8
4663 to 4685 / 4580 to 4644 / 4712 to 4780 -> 1.9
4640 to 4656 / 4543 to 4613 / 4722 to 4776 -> 1.7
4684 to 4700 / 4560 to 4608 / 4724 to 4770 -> 2.3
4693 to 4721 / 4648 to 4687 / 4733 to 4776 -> 1.9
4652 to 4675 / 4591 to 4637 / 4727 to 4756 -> 1.6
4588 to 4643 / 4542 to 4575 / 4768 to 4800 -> 3.1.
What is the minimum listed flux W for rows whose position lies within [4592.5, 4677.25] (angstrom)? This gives 2.897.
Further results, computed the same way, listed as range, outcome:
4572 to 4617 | 2.857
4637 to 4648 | 2.961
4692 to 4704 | 3.242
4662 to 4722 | 3.084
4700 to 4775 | 3.282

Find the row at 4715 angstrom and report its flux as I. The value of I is 3.637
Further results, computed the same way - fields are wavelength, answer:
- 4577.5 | 2.938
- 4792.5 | 3.887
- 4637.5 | 2.982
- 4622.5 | 2.99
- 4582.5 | 2.908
